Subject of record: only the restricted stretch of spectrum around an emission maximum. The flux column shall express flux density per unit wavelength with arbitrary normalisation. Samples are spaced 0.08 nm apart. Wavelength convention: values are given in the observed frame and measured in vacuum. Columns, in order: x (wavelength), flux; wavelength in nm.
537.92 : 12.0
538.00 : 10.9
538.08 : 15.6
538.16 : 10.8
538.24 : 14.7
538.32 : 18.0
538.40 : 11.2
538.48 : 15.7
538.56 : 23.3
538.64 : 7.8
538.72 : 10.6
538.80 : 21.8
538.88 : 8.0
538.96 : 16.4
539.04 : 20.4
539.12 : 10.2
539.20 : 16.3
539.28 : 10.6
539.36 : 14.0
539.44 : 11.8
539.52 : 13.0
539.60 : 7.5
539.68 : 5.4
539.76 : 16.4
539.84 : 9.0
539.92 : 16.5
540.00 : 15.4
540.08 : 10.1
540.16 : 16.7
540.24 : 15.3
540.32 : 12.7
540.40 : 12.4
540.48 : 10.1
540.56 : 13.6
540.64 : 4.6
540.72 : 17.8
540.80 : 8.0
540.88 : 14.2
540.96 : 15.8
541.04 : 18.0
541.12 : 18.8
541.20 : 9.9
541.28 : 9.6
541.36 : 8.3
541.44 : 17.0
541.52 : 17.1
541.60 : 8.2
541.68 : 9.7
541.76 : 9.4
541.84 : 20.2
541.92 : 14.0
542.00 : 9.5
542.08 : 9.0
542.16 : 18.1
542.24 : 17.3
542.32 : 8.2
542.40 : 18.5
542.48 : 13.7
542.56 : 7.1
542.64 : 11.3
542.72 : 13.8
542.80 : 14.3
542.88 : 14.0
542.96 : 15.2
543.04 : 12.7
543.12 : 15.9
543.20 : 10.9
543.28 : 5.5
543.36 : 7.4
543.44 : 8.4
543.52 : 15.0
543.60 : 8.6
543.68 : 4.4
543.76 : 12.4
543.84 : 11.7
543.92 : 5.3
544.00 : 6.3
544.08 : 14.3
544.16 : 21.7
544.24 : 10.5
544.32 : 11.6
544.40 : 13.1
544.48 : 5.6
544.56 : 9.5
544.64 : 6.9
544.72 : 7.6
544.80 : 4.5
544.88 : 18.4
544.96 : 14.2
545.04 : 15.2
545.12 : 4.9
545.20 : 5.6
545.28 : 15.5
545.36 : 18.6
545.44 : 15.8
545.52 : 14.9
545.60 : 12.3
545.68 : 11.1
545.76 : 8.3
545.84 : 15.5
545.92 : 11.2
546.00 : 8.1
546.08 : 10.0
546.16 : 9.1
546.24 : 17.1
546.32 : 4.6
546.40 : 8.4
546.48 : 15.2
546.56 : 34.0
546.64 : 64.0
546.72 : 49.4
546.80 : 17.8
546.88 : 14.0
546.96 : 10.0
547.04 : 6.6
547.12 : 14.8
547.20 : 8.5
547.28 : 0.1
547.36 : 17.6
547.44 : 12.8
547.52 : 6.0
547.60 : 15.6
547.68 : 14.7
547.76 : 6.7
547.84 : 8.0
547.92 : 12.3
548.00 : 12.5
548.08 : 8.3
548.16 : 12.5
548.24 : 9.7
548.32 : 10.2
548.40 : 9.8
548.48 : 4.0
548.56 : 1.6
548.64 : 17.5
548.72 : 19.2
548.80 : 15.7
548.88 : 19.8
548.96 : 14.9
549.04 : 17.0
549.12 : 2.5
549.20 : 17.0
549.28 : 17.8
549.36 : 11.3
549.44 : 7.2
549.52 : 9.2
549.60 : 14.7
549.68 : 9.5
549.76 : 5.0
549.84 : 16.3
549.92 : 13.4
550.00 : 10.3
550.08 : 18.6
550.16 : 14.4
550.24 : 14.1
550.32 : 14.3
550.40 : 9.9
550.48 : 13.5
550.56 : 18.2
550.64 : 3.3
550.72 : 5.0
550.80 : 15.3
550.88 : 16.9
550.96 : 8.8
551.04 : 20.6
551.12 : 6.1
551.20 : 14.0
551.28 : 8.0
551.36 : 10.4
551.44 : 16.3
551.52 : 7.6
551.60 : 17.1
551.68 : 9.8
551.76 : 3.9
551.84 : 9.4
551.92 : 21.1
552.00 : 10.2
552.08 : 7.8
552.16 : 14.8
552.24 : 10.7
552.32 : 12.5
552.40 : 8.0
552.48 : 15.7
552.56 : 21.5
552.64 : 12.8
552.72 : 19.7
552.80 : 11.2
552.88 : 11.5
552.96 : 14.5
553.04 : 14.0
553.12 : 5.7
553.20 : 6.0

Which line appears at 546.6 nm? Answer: H-beta 4861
